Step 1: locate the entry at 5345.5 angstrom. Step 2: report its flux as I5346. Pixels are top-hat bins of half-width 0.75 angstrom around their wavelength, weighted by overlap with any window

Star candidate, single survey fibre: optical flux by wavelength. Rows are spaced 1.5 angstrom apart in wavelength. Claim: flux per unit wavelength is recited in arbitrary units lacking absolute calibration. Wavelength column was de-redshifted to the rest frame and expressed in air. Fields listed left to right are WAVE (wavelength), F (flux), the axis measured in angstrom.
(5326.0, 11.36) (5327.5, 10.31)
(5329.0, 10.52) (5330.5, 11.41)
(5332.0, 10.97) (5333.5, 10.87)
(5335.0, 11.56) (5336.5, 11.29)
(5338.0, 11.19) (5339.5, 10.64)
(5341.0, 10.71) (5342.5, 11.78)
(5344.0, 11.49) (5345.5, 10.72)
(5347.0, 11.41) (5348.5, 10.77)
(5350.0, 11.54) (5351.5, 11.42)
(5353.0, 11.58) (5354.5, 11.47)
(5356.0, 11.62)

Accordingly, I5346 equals 10.72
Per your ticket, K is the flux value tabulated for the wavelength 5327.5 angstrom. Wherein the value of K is 10.31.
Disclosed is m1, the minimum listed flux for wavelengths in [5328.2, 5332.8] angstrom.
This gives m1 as 10.52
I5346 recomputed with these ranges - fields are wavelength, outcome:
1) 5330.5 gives 11.41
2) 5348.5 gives 10.77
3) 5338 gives 11.19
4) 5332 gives 10.97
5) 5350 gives 11.54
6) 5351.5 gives 11.42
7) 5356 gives 11.62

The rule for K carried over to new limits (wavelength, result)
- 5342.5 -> 11.78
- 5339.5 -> 10.64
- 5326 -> 11.36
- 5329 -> 10.52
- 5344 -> 11.49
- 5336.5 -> 11.29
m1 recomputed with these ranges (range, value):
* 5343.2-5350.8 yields 10.72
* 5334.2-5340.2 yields 10.64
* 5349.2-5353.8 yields 11.42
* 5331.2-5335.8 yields 10.87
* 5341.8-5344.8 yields 11.49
